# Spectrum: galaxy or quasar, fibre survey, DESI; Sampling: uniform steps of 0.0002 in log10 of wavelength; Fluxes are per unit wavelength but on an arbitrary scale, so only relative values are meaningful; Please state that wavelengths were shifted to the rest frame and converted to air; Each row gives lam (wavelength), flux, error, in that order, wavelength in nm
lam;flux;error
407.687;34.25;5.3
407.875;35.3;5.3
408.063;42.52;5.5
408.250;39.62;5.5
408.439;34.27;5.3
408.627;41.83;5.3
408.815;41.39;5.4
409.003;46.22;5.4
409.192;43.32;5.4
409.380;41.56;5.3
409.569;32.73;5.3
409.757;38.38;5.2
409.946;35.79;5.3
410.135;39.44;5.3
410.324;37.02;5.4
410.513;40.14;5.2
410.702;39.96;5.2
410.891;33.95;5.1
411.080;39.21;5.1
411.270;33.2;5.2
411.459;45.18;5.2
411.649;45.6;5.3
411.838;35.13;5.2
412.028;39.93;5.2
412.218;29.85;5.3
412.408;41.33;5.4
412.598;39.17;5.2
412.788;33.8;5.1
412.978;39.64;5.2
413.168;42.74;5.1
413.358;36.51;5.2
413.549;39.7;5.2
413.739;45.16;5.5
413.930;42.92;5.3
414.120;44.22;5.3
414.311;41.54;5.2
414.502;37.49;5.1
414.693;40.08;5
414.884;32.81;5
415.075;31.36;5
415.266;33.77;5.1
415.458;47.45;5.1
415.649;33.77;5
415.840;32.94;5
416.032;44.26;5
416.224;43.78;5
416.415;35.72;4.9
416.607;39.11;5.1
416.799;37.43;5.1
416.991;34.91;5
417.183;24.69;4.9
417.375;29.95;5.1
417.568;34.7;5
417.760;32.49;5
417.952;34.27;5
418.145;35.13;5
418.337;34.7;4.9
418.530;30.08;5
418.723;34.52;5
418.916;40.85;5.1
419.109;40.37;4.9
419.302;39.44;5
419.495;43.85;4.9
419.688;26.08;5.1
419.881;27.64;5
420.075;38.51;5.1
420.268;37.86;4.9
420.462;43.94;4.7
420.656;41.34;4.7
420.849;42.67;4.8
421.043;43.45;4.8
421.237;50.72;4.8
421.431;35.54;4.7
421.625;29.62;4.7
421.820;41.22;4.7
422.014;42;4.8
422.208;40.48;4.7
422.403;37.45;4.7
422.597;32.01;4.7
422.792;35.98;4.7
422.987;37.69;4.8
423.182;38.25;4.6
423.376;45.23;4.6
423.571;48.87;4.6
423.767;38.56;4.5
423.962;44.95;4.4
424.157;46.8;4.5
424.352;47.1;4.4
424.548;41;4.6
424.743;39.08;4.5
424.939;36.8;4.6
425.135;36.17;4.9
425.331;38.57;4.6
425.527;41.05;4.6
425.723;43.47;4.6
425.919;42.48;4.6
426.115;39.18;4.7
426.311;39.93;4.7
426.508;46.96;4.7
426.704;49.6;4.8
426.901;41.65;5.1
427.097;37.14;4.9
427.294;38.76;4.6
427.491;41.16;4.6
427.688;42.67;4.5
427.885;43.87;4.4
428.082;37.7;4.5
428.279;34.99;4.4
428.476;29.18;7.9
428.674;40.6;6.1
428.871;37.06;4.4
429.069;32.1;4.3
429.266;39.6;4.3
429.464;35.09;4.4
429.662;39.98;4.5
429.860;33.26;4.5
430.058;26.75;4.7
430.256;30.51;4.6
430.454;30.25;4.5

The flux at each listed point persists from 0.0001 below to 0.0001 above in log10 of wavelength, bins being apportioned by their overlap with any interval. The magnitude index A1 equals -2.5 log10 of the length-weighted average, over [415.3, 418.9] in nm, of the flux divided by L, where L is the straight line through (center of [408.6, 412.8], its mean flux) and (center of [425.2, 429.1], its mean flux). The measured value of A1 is 0.11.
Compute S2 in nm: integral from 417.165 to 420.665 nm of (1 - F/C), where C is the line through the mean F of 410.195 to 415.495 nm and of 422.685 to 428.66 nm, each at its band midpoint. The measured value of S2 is 0.39 nm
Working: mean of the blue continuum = 38.8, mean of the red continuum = 40.8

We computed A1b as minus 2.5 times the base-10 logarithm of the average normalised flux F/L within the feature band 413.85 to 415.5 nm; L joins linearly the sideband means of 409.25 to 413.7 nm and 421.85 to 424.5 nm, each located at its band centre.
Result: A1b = 0.01 mag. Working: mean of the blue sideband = 38.4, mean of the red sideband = 41.2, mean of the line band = 38.8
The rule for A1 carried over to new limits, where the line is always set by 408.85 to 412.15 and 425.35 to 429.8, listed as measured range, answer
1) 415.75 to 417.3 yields 0.08 mag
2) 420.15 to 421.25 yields -0.09 mag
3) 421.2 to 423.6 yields 0.01 mag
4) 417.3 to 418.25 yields 0.18 mag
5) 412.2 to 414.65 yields -0.02 mag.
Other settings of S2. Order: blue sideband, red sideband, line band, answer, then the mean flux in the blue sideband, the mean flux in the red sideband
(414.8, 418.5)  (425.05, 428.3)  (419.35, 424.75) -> -0.21 nm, 35.3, 41.1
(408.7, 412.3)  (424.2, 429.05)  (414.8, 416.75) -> 0.09 nm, 38.9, 40.2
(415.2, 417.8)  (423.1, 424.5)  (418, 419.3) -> 0.08 nm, 36.2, 44.2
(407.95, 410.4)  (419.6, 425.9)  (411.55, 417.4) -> 0.23 nm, 39.5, 39.7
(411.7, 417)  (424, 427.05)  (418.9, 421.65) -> 0.10 nm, 38.6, 42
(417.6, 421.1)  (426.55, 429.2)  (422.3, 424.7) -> -0.19 nm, 37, 39.1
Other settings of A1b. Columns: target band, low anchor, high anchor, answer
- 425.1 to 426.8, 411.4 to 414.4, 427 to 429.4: -0.107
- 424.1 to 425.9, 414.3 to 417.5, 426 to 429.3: -0.060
